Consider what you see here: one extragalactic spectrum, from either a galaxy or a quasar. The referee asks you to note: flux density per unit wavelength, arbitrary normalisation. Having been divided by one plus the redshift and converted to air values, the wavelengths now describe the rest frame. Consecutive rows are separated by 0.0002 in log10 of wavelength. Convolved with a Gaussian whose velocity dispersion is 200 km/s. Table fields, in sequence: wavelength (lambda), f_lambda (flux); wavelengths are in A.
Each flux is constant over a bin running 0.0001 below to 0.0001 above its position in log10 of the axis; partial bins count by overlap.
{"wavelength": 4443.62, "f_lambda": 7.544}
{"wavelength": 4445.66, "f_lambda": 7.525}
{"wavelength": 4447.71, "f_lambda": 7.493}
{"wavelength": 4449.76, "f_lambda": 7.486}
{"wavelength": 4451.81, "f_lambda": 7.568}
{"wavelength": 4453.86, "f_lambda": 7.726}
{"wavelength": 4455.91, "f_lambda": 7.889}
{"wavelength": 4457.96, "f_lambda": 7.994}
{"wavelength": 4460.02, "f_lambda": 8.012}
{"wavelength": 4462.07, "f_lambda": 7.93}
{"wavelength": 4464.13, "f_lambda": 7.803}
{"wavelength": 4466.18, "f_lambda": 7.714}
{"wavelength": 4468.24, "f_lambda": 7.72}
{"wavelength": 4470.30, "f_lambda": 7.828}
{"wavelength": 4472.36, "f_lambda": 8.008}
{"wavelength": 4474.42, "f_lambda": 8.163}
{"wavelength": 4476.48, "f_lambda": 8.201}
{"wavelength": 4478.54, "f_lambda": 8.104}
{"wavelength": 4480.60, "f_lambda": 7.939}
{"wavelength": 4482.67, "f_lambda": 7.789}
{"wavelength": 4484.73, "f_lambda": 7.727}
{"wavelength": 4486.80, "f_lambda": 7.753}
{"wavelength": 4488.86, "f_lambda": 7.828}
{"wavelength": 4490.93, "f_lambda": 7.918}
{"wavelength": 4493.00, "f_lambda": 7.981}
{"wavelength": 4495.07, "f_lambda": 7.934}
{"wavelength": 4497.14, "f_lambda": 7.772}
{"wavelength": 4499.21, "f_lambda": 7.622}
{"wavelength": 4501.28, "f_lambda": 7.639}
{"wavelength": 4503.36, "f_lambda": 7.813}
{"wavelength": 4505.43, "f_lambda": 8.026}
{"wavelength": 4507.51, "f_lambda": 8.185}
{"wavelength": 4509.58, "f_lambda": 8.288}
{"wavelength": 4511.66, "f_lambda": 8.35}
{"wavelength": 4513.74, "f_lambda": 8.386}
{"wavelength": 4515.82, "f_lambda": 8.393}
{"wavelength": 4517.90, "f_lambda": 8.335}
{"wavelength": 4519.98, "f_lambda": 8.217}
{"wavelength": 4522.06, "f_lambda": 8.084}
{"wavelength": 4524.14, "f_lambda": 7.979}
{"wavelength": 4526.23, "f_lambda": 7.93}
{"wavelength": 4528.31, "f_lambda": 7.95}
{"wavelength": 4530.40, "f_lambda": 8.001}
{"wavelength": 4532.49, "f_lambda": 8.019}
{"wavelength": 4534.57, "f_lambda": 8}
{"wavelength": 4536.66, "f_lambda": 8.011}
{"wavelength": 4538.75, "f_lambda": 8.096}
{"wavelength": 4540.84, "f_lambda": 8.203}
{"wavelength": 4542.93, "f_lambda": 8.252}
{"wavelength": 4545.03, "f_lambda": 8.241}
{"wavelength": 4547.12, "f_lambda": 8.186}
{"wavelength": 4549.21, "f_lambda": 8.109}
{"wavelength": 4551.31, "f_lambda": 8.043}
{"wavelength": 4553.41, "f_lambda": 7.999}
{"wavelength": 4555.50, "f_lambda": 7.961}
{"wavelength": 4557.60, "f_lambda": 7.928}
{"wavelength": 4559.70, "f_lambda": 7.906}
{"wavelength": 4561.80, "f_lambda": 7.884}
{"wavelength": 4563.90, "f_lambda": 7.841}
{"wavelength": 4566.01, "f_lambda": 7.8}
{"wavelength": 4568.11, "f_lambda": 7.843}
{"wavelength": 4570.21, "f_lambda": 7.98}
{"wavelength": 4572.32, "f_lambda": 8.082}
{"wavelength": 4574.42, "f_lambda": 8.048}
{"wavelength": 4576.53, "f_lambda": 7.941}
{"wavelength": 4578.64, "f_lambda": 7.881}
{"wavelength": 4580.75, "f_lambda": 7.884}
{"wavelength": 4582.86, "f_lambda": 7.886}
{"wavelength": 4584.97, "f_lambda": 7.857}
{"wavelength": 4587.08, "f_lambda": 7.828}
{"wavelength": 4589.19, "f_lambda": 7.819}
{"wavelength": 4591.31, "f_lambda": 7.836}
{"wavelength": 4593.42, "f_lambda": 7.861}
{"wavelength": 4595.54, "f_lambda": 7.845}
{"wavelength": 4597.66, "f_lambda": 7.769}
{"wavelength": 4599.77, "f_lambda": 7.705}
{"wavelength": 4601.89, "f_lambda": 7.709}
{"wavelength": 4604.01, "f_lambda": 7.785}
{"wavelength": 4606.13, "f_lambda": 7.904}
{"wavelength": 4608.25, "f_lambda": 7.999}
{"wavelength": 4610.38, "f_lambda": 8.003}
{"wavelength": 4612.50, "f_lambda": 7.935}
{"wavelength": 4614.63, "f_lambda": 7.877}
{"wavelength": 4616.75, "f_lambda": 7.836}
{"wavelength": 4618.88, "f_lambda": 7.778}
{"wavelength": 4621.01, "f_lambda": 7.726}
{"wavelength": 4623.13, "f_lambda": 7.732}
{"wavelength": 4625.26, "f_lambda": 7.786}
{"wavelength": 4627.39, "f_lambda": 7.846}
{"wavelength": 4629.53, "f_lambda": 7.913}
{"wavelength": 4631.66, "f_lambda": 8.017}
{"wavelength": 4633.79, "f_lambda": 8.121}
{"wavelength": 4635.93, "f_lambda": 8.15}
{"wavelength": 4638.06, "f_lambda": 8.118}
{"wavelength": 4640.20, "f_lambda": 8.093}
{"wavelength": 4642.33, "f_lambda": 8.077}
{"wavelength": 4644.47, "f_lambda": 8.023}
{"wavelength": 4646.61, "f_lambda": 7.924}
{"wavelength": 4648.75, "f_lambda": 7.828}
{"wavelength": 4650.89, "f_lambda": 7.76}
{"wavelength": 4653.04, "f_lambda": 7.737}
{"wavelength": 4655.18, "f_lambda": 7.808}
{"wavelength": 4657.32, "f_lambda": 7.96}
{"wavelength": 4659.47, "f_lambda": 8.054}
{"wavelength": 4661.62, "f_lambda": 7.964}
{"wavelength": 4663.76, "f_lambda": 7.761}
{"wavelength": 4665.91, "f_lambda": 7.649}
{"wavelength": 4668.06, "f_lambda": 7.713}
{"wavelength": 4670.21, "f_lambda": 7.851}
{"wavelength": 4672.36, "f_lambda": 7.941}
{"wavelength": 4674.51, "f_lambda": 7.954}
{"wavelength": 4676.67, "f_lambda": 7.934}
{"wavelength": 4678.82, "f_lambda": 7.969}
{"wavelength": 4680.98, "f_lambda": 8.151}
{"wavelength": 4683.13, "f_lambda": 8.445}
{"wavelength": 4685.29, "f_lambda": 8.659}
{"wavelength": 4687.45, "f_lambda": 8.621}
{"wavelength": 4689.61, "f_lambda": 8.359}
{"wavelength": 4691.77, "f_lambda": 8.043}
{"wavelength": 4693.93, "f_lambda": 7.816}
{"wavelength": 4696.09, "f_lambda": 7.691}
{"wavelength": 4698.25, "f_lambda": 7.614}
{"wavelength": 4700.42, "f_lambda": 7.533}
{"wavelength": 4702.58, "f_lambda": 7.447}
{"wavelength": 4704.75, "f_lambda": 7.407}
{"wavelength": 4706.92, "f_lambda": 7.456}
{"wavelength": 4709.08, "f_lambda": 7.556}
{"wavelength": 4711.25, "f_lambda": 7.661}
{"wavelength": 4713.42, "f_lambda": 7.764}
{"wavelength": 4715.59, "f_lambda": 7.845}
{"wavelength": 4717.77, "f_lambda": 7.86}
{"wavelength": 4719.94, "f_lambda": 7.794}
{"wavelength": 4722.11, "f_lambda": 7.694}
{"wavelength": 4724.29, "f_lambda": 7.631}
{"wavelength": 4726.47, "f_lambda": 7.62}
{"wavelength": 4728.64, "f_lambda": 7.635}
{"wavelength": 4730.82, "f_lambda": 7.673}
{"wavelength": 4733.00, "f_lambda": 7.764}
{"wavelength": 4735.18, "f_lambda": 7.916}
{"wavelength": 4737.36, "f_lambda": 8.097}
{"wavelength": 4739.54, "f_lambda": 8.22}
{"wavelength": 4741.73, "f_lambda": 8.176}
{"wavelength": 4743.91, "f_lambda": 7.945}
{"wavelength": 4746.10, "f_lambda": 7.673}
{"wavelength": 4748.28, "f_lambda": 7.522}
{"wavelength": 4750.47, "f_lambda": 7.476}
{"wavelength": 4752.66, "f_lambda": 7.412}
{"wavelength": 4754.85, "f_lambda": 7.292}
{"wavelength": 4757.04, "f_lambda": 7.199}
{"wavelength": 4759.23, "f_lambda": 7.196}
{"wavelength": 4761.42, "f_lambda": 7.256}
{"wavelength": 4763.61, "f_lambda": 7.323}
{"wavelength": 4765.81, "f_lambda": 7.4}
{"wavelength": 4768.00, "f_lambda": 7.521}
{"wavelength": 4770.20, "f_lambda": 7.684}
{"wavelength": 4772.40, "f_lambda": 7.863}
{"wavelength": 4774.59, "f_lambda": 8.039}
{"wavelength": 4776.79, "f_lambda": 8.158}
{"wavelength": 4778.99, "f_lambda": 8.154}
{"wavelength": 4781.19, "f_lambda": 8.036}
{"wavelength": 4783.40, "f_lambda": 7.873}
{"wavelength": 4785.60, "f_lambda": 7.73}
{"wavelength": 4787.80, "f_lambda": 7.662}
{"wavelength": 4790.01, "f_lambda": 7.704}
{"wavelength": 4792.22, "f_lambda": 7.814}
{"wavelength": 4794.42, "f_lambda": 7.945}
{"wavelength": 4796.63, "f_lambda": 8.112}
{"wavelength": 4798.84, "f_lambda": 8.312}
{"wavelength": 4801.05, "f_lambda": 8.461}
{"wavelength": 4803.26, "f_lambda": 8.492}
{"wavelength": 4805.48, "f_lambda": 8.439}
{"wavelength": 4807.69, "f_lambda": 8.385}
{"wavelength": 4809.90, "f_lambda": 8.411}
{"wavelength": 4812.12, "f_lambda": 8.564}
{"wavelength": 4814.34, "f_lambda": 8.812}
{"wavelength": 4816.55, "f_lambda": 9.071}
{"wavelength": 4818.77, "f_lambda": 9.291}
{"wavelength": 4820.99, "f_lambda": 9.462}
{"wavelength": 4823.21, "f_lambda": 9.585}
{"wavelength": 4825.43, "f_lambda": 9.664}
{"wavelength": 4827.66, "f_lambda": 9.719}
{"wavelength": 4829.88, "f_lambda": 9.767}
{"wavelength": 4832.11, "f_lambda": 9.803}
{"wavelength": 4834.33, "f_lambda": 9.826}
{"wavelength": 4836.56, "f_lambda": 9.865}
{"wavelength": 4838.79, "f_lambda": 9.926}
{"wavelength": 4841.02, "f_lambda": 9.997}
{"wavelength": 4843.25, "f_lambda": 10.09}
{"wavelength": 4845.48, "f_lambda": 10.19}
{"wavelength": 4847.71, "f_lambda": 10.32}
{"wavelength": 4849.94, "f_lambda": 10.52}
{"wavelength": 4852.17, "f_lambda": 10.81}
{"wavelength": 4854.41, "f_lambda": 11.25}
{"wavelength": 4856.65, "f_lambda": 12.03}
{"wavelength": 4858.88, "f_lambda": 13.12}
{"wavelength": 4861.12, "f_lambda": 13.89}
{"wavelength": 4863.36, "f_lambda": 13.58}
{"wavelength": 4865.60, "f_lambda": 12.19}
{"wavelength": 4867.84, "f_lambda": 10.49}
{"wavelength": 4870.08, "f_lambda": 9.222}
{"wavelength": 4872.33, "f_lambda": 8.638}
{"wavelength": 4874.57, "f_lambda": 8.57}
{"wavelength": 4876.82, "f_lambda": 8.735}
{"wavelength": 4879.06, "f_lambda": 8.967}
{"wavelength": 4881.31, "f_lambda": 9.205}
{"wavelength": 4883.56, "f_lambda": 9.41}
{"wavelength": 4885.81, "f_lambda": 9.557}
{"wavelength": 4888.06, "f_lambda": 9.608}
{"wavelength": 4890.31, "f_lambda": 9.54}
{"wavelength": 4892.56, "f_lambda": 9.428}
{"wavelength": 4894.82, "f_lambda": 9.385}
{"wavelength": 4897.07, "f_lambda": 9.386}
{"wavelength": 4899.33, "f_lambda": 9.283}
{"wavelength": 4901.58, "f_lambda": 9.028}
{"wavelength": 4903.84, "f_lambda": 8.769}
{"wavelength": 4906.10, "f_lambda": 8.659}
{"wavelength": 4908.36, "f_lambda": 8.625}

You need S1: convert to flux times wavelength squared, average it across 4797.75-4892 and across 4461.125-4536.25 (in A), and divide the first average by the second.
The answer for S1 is 1.43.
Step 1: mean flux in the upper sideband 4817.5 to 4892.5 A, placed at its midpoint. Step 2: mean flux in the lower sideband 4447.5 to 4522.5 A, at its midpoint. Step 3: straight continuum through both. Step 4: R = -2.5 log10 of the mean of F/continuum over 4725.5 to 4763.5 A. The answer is 0.24 mag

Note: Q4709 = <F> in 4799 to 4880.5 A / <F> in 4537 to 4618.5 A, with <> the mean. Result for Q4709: 1.25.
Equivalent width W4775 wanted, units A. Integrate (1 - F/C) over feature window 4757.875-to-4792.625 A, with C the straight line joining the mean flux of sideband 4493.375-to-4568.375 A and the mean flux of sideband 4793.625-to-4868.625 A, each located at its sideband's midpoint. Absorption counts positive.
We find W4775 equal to 6.9 A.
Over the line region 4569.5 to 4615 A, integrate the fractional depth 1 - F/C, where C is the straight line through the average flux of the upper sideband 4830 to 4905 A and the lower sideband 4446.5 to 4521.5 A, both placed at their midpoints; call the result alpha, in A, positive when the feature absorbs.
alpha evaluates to 3.6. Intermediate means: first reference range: 7.93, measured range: 7.88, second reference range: 10.1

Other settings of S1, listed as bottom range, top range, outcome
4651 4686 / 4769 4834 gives 1.13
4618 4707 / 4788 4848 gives 1.22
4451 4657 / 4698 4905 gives 1.23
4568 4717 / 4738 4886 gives 1.23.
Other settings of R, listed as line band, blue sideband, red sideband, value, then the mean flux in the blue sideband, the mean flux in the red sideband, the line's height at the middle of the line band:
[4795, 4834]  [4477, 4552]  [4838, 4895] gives 0.12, 8.03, 10.3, 10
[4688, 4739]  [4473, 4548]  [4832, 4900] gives 0.20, 8.04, 10.2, 9.29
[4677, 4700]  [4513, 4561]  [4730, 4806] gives -0.03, 8.09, 7.81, 7.91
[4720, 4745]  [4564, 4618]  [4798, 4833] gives 0.10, 7.87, 9.01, 8.59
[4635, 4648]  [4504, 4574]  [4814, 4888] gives 0.09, 8.07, 10.2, 8.76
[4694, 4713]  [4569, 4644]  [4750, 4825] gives 0.06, 7.91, 8.09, 8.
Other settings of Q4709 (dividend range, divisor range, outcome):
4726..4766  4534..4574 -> 0.95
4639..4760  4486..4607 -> 0.98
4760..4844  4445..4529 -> 1.08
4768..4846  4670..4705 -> 1.10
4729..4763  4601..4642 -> 0.97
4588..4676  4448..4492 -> 1.00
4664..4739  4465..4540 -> 0.98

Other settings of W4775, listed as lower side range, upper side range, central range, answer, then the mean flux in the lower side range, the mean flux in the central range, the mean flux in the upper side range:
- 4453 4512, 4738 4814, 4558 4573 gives 0.0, 7.92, 7.9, 7.88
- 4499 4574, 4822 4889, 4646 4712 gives 8.5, 8.05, 7.88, 10.3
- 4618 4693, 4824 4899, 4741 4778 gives 6.1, 7.99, 7.59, 10.2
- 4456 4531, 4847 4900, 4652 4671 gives 2.5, 7.98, 7.83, 10.3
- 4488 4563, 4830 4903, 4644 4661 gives 1.8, 8.04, 7.88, 10.2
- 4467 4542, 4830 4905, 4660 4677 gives 2.1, 8.01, 7.85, 10.1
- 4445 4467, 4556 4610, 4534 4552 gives -0.7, 7.74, 8.13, 7.87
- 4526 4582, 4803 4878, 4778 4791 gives 2.4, 8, 7.86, 10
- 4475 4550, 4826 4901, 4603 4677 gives 7.6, 8.04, 7.9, 10.2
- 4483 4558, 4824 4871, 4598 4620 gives 2.3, 8.03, 7.85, 10.8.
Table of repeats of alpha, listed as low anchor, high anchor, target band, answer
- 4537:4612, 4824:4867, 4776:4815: 8.2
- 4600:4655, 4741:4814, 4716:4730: 0.3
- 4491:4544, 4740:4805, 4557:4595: 0.5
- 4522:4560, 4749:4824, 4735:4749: 0.2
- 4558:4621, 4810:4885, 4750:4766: 3.5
